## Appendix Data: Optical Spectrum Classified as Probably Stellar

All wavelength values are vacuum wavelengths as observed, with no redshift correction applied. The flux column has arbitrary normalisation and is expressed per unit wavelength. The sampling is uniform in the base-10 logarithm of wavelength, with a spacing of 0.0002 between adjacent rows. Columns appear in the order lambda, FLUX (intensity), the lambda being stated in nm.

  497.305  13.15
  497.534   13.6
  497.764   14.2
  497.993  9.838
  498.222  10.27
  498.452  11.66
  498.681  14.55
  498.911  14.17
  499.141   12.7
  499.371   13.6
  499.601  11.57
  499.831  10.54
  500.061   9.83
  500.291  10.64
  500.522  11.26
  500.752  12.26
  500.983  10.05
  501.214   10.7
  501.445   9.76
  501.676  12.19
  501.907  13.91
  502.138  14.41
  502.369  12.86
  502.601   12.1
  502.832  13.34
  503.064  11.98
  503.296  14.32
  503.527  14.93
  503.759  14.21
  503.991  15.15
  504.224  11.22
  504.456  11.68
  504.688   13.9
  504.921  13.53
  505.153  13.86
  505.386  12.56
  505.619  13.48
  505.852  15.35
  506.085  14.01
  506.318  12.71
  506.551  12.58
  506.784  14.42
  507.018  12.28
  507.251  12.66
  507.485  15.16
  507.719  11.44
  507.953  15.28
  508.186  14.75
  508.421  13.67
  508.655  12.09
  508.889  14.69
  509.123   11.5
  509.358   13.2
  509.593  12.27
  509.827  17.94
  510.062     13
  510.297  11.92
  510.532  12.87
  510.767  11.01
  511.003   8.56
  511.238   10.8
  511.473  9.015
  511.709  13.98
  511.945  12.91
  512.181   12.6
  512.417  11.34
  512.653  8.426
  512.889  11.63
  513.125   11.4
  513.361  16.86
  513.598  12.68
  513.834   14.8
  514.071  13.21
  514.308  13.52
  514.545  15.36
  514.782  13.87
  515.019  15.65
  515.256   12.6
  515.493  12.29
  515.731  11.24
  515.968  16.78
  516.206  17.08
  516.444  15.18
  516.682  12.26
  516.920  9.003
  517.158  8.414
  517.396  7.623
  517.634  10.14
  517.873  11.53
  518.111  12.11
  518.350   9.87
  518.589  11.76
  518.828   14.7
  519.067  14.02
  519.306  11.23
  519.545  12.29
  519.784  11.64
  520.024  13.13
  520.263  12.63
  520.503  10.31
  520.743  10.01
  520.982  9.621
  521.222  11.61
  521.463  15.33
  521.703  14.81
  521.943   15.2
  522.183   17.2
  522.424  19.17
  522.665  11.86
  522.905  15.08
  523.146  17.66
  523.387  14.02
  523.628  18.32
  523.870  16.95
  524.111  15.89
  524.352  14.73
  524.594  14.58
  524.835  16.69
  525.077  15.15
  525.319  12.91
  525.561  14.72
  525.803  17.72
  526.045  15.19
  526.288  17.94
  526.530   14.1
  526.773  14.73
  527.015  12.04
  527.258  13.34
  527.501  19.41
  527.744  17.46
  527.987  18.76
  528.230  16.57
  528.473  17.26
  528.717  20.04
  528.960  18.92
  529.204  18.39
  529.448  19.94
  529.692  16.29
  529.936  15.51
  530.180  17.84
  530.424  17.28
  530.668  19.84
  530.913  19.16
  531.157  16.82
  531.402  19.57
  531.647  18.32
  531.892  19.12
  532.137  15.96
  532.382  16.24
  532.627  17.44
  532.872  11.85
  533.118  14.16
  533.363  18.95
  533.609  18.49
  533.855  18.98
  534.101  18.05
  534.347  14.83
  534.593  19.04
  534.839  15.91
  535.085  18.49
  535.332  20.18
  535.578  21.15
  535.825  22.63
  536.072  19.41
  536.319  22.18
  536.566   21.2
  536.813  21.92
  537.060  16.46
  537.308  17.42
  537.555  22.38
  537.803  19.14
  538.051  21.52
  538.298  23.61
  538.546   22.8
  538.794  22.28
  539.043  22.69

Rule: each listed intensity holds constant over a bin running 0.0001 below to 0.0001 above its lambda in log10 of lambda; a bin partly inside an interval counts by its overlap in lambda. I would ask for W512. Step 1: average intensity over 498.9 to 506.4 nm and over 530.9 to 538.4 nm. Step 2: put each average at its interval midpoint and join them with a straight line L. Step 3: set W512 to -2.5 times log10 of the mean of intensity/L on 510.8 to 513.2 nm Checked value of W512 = 0.29 mag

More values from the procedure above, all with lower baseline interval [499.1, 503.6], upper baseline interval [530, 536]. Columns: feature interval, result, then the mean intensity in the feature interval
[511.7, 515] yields 0.098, 13.1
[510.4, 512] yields 0.232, 11.2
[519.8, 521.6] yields 0.306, 11.8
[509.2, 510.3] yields -0.008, 13.8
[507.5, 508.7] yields -0.026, 13.7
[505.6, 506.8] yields -0.059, 13.7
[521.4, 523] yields 0.027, 15.5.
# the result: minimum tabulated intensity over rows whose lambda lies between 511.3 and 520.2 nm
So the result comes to 7.623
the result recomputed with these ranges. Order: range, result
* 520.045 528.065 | 9.621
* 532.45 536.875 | 11.85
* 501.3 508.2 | 9.76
